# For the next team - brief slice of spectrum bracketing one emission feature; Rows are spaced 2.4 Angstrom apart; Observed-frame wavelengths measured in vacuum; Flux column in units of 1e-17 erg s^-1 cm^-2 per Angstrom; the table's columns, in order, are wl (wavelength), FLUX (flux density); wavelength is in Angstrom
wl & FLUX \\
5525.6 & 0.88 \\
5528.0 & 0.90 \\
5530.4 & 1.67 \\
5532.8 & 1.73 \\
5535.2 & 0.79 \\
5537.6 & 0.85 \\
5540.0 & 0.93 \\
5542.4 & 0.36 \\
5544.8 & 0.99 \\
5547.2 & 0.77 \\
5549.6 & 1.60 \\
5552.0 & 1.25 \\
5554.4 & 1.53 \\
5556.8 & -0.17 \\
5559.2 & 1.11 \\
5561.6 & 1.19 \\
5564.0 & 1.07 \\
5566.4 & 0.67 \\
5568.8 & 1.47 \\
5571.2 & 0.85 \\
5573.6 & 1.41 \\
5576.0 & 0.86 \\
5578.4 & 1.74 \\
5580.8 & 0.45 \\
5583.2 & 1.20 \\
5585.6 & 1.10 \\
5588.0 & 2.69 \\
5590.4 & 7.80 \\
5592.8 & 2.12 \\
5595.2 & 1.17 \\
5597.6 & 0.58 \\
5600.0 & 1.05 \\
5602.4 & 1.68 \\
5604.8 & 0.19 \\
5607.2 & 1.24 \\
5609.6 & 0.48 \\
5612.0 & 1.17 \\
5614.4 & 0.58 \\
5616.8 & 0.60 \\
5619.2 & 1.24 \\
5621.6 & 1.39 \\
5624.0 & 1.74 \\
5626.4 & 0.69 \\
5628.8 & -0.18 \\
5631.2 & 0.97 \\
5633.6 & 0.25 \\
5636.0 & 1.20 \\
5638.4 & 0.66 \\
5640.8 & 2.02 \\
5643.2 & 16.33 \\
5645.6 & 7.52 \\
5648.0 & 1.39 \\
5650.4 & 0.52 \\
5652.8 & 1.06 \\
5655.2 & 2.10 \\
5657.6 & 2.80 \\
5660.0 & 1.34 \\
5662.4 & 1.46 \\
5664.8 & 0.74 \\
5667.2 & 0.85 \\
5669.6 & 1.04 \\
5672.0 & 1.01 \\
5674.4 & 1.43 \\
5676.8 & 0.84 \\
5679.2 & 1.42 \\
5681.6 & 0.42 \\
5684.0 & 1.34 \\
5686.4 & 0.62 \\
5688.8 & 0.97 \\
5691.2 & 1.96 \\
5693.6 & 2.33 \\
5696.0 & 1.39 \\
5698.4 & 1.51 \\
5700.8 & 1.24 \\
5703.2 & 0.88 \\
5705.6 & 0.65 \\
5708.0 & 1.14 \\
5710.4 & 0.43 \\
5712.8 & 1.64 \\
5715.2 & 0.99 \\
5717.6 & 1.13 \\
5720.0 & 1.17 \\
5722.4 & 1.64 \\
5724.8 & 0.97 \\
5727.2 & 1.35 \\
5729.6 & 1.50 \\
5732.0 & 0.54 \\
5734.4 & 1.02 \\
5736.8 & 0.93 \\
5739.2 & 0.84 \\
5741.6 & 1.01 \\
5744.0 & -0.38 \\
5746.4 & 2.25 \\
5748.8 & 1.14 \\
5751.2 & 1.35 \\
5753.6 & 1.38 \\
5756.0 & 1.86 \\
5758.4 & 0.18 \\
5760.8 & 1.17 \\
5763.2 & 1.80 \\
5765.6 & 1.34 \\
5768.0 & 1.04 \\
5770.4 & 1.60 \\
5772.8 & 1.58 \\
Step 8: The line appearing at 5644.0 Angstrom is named [O III]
